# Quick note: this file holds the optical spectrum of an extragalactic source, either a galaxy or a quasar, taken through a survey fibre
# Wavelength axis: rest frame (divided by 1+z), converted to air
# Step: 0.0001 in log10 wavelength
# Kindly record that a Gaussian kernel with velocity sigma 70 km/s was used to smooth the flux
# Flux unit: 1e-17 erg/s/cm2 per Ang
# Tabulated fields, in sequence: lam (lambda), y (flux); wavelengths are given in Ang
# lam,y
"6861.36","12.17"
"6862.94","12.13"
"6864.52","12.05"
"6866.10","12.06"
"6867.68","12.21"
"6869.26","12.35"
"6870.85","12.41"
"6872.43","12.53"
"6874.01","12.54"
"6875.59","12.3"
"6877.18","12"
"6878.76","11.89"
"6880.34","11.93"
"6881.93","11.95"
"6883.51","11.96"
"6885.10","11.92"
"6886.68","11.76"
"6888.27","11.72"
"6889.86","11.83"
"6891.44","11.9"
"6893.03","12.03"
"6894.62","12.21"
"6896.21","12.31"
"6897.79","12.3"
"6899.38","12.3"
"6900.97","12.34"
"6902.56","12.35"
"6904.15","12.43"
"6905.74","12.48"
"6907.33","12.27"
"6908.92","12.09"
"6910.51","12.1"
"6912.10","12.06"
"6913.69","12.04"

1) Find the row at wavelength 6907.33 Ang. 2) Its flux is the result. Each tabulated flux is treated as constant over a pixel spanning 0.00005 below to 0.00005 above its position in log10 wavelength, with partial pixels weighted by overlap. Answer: 12.27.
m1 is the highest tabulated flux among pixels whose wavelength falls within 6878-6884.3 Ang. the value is 11.96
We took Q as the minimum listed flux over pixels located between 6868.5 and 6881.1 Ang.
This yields 11.89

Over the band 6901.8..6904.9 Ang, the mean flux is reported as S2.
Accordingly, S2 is 12.4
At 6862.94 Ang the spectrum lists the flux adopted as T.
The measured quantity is 12.13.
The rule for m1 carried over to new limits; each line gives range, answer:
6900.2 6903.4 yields 12.35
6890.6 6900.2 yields 12.31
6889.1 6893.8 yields 12.03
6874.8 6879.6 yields 12.3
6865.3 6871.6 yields 12.41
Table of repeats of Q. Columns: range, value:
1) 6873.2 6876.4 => 12.3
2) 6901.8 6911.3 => 12.09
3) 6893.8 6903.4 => 12.21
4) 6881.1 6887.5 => 11.76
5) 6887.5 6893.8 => 11.72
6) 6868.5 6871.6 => 12.35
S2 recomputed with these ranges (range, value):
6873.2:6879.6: 12.2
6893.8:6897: 12.3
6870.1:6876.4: 12.4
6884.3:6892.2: 11.8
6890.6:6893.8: 12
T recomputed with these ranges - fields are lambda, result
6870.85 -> 12.41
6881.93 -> 11.95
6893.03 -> 12.03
